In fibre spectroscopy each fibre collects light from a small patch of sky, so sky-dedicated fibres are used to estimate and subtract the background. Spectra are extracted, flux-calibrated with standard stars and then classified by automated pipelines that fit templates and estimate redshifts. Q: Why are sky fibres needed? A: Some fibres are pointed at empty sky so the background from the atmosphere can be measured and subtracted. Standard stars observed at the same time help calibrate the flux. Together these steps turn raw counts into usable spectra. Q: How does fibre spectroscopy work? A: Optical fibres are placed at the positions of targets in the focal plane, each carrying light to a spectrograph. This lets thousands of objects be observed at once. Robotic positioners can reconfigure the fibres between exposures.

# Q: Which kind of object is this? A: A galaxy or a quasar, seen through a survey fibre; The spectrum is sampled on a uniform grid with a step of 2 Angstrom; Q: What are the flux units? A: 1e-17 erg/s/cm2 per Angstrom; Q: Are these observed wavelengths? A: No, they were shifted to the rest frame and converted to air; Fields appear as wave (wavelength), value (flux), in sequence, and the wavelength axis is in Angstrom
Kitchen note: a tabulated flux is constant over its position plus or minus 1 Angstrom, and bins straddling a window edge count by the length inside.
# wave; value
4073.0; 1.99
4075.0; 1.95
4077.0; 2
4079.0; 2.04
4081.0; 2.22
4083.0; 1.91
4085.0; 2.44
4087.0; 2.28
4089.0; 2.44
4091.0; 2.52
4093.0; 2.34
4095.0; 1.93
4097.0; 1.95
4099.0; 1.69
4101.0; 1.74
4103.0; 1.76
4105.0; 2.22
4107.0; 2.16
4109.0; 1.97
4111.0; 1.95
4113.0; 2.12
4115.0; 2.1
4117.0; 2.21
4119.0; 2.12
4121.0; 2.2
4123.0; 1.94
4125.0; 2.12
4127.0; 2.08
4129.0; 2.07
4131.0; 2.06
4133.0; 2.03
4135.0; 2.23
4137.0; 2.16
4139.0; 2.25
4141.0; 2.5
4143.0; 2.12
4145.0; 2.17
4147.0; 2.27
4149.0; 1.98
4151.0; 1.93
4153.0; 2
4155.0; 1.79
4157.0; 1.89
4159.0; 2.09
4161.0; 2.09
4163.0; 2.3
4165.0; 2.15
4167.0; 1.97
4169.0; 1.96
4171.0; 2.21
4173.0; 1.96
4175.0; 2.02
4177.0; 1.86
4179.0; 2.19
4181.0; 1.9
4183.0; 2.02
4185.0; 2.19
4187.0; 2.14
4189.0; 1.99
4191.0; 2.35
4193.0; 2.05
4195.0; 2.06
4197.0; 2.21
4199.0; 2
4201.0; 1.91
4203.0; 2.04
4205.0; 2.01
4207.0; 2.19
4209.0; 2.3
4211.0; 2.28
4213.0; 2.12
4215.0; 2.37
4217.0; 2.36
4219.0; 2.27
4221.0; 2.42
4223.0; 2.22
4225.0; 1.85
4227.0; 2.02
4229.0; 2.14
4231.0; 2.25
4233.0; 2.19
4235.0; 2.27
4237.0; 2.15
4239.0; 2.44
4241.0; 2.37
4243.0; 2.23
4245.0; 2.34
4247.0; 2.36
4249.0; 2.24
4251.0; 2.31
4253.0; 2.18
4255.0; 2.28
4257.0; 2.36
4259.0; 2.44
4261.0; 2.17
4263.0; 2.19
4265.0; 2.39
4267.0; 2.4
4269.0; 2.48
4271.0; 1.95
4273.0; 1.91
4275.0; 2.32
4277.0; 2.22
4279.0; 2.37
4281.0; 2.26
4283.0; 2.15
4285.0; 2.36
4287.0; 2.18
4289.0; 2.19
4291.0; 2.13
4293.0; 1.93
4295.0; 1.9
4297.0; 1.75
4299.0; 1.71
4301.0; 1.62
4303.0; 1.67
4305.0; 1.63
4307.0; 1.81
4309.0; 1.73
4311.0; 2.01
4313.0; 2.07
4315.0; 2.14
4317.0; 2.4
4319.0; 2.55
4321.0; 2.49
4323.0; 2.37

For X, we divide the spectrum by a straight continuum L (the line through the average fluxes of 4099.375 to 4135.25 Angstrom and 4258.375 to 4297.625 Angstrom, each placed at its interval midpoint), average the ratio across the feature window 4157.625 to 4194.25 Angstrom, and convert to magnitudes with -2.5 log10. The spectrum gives 0.01 mag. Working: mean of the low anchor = 2.05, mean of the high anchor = 2.19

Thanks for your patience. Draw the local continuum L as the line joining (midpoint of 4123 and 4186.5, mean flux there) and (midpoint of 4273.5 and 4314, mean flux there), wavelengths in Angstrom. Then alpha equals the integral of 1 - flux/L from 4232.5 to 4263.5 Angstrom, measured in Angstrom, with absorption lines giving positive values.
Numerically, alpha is -4.0 Angstrom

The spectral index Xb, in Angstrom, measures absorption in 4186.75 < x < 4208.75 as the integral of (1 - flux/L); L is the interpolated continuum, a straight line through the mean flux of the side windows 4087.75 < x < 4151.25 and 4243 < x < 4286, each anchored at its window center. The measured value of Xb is 1.0 Angstrom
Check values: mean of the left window 2.11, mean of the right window 2.27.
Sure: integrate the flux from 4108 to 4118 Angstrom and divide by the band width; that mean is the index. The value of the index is 2.07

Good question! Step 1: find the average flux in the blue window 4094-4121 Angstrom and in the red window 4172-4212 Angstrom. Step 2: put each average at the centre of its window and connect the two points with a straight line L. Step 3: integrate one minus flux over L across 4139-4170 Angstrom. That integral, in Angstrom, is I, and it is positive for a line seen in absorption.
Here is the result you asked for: -0.60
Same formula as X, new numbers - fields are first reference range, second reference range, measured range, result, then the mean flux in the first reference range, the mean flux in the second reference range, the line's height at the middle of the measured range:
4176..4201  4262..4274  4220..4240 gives -0.02 mag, 2.07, 2.22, 2.15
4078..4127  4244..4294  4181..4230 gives 0.02 mag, 2.1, 2.24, 2.19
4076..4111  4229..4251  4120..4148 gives -0.01 mag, 2.09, 2.28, 2.14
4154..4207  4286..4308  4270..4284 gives -0.14 mag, 2.05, 1.87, 1.9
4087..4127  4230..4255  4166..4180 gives 0.08 mag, 2.08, 2.28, 2.18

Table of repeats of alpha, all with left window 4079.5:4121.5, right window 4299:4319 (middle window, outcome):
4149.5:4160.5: 0.6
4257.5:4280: -3.5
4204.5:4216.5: -1.3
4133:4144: -0.8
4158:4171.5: -0.4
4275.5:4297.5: -2.3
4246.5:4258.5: -2.0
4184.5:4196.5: -0.6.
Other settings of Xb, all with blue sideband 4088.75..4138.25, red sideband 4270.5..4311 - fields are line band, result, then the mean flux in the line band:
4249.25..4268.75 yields -2.9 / 2.31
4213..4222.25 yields -1.4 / 2.33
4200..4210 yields -0.3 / 2.09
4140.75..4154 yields -0.4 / 2.12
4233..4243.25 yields -1.4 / 2.29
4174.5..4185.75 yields 0.1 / 2.03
